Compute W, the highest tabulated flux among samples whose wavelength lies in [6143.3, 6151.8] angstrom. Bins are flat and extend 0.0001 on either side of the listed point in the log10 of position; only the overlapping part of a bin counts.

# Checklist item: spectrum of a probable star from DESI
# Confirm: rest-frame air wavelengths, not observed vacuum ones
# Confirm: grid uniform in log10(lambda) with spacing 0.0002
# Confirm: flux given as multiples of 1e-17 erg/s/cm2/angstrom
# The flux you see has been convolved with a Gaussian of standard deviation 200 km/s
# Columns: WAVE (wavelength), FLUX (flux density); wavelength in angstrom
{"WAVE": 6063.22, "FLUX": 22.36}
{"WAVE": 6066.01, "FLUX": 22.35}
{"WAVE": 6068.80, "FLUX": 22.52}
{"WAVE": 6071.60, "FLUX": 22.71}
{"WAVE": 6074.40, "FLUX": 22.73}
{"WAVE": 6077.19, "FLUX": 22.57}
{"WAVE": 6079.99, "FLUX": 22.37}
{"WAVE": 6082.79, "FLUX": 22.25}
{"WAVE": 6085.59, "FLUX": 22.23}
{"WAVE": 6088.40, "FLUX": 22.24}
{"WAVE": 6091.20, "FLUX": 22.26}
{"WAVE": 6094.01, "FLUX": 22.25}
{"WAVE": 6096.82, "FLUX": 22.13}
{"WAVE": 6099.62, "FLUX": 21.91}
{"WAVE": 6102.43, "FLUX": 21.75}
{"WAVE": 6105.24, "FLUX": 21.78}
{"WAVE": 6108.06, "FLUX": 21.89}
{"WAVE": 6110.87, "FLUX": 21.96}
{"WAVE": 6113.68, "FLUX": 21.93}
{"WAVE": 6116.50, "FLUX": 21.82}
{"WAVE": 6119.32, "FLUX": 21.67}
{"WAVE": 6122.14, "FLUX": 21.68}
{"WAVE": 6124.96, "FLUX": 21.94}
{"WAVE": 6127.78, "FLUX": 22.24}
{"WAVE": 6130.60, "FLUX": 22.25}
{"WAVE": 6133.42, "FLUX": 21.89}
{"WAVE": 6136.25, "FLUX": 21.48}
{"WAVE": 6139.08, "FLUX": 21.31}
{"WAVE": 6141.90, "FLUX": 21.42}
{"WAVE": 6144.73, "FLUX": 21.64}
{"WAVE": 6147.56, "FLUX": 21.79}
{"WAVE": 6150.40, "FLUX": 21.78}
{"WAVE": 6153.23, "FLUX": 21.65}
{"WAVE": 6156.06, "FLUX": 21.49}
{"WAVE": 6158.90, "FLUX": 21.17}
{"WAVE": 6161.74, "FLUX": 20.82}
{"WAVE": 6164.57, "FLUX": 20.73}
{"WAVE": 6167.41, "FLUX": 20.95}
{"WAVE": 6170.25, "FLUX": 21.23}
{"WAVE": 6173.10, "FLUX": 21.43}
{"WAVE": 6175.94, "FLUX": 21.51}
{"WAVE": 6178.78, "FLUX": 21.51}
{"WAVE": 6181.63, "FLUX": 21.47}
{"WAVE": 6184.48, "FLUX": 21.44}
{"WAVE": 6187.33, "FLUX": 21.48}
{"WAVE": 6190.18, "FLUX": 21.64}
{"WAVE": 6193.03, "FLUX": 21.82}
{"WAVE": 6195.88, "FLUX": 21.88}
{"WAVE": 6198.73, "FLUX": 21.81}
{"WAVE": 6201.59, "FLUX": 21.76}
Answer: 21.79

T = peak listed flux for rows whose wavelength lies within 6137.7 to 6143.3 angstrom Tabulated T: 21.42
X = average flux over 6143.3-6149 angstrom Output 21.7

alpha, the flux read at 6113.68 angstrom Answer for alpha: 21.93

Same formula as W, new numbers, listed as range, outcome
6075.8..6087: 22.57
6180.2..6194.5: 21.82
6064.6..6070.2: 22.52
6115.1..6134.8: 22.25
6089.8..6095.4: 22.26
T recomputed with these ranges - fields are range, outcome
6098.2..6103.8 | 21.91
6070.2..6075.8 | 22.73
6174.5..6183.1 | 21.51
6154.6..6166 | 21.49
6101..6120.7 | 21.96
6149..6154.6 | 21.78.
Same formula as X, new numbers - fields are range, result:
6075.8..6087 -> 22.3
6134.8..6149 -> 21.5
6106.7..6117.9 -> 21.9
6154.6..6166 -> 21.1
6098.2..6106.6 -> 21.8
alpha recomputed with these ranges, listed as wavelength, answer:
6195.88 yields 21.88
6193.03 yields 21.82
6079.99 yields 22.37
